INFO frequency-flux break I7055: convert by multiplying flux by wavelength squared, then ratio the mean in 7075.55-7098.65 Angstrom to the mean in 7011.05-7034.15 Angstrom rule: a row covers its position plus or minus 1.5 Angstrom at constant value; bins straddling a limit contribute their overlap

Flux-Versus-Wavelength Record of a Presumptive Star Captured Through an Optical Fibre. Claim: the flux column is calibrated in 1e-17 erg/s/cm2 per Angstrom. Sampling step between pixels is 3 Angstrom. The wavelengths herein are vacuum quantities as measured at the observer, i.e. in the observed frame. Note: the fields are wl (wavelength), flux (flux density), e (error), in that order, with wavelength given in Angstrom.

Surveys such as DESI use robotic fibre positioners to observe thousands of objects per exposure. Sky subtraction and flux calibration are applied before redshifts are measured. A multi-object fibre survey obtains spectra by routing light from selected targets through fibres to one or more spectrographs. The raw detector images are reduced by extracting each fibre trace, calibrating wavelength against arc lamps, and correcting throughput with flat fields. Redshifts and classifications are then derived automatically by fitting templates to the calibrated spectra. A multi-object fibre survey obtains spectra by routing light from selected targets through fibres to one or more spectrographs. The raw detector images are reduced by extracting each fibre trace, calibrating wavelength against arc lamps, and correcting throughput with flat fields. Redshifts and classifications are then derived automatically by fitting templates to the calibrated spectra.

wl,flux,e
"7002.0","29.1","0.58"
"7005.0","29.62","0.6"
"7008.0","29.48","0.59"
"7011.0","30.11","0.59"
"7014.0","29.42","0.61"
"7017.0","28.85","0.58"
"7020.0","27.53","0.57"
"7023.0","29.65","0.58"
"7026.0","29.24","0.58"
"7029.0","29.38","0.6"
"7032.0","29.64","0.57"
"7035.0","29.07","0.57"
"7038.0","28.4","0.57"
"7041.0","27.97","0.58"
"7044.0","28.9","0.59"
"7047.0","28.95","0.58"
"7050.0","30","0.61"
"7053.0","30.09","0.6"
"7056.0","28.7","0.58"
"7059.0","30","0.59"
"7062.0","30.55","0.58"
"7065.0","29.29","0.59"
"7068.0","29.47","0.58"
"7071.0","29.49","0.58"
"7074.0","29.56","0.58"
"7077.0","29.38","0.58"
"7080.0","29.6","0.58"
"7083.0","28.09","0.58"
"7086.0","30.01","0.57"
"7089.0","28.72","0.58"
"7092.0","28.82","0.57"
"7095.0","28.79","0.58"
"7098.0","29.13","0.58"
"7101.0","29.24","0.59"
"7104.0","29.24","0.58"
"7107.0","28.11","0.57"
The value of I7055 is 1.01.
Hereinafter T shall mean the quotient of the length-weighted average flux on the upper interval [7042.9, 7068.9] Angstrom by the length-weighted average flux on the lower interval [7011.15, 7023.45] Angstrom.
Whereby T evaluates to 1.0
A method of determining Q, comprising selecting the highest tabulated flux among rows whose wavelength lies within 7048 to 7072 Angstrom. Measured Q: 30.55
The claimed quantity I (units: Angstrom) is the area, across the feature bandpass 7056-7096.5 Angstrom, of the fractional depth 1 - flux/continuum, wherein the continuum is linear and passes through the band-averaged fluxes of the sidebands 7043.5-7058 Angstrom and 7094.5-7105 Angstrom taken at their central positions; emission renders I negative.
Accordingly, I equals -0.13 Angstrom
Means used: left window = 29.4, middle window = 29.3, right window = 29.1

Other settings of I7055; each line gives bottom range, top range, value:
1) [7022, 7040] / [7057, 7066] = 1.03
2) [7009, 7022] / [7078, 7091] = 1.02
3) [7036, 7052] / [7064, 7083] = 1.02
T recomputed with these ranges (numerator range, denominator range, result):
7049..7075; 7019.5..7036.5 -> 1.02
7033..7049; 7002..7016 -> 0.97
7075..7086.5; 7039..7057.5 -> 1.00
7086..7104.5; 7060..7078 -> 0.98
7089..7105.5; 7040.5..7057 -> 0.99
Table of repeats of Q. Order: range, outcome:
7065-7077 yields 29.56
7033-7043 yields 29.07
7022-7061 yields 30.09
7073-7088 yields 30.01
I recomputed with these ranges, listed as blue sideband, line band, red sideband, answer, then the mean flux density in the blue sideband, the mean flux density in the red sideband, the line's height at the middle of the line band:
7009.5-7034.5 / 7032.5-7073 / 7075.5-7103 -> -0.2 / 29.2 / 29.1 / 29.2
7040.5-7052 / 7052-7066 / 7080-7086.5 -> -0.3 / 29.1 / 29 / 29.1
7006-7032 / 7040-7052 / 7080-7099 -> 0.0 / 29.2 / 29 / 29.1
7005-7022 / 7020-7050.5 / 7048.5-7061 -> 0.5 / 29.1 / 29.7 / 29.5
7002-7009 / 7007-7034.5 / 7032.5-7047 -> -0.1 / 29.5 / 28.7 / 29.1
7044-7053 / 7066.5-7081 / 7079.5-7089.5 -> -0.1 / 29.5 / 29.1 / 29.2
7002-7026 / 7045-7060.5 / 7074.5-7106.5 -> -0.2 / 29.2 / 29.1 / 29.2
